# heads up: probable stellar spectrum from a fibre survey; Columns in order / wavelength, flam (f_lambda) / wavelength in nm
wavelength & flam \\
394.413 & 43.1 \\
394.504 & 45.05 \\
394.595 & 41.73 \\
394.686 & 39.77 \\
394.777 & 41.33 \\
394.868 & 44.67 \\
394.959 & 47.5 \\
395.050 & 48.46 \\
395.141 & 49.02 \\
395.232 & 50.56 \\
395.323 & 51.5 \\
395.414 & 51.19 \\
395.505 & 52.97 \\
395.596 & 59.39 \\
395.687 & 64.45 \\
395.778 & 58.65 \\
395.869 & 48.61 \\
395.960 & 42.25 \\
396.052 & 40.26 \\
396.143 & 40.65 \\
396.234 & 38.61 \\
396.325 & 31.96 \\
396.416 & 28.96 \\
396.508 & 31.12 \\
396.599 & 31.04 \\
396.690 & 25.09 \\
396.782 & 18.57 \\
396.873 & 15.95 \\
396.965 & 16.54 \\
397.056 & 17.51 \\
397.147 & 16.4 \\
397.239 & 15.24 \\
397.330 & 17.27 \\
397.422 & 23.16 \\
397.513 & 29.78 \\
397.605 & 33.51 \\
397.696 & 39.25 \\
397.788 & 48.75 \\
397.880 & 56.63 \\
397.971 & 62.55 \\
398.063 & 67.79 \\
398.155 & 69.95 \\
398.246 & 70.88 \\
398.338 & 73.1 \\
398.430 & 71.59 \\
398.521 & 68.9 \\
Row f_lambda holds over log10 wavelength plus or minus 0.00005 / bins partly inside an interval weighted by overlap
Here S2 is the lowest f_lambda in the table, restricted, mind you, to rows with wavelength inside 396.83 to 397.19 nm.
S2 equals 15.95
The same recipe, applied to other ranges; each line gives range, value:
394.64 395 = 39.77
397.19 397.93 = 15.24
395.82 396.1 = 40.26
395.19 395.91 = 48.61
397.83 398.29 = 56.63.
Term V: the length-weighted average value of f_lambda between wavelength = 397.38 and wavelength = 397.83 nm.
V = 34.9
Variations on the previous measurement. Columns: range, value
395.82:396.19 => 43.1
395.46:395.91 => 57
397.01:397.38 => 16.7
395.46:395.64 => 56.2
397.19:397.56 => 21.3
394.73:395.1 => 45.5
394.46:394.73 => 42.1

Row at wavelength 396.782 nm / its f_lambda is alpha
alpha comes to 18.57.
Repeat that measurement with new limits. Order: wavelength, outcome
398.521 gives 68.9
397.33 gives 17.27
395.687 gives 64.45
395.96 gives 42.25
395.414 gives 51.19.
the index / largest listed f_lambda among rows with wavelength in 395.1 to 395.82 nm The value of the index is 64.45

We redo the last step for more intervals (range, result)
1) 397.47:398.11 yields 67.79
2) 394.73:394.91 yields 44.67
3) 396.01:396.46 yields 40.65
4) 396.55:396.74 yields 31.04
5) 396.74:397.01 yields 18.57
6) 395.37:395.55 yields 52.97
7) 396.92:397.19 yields 17.51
